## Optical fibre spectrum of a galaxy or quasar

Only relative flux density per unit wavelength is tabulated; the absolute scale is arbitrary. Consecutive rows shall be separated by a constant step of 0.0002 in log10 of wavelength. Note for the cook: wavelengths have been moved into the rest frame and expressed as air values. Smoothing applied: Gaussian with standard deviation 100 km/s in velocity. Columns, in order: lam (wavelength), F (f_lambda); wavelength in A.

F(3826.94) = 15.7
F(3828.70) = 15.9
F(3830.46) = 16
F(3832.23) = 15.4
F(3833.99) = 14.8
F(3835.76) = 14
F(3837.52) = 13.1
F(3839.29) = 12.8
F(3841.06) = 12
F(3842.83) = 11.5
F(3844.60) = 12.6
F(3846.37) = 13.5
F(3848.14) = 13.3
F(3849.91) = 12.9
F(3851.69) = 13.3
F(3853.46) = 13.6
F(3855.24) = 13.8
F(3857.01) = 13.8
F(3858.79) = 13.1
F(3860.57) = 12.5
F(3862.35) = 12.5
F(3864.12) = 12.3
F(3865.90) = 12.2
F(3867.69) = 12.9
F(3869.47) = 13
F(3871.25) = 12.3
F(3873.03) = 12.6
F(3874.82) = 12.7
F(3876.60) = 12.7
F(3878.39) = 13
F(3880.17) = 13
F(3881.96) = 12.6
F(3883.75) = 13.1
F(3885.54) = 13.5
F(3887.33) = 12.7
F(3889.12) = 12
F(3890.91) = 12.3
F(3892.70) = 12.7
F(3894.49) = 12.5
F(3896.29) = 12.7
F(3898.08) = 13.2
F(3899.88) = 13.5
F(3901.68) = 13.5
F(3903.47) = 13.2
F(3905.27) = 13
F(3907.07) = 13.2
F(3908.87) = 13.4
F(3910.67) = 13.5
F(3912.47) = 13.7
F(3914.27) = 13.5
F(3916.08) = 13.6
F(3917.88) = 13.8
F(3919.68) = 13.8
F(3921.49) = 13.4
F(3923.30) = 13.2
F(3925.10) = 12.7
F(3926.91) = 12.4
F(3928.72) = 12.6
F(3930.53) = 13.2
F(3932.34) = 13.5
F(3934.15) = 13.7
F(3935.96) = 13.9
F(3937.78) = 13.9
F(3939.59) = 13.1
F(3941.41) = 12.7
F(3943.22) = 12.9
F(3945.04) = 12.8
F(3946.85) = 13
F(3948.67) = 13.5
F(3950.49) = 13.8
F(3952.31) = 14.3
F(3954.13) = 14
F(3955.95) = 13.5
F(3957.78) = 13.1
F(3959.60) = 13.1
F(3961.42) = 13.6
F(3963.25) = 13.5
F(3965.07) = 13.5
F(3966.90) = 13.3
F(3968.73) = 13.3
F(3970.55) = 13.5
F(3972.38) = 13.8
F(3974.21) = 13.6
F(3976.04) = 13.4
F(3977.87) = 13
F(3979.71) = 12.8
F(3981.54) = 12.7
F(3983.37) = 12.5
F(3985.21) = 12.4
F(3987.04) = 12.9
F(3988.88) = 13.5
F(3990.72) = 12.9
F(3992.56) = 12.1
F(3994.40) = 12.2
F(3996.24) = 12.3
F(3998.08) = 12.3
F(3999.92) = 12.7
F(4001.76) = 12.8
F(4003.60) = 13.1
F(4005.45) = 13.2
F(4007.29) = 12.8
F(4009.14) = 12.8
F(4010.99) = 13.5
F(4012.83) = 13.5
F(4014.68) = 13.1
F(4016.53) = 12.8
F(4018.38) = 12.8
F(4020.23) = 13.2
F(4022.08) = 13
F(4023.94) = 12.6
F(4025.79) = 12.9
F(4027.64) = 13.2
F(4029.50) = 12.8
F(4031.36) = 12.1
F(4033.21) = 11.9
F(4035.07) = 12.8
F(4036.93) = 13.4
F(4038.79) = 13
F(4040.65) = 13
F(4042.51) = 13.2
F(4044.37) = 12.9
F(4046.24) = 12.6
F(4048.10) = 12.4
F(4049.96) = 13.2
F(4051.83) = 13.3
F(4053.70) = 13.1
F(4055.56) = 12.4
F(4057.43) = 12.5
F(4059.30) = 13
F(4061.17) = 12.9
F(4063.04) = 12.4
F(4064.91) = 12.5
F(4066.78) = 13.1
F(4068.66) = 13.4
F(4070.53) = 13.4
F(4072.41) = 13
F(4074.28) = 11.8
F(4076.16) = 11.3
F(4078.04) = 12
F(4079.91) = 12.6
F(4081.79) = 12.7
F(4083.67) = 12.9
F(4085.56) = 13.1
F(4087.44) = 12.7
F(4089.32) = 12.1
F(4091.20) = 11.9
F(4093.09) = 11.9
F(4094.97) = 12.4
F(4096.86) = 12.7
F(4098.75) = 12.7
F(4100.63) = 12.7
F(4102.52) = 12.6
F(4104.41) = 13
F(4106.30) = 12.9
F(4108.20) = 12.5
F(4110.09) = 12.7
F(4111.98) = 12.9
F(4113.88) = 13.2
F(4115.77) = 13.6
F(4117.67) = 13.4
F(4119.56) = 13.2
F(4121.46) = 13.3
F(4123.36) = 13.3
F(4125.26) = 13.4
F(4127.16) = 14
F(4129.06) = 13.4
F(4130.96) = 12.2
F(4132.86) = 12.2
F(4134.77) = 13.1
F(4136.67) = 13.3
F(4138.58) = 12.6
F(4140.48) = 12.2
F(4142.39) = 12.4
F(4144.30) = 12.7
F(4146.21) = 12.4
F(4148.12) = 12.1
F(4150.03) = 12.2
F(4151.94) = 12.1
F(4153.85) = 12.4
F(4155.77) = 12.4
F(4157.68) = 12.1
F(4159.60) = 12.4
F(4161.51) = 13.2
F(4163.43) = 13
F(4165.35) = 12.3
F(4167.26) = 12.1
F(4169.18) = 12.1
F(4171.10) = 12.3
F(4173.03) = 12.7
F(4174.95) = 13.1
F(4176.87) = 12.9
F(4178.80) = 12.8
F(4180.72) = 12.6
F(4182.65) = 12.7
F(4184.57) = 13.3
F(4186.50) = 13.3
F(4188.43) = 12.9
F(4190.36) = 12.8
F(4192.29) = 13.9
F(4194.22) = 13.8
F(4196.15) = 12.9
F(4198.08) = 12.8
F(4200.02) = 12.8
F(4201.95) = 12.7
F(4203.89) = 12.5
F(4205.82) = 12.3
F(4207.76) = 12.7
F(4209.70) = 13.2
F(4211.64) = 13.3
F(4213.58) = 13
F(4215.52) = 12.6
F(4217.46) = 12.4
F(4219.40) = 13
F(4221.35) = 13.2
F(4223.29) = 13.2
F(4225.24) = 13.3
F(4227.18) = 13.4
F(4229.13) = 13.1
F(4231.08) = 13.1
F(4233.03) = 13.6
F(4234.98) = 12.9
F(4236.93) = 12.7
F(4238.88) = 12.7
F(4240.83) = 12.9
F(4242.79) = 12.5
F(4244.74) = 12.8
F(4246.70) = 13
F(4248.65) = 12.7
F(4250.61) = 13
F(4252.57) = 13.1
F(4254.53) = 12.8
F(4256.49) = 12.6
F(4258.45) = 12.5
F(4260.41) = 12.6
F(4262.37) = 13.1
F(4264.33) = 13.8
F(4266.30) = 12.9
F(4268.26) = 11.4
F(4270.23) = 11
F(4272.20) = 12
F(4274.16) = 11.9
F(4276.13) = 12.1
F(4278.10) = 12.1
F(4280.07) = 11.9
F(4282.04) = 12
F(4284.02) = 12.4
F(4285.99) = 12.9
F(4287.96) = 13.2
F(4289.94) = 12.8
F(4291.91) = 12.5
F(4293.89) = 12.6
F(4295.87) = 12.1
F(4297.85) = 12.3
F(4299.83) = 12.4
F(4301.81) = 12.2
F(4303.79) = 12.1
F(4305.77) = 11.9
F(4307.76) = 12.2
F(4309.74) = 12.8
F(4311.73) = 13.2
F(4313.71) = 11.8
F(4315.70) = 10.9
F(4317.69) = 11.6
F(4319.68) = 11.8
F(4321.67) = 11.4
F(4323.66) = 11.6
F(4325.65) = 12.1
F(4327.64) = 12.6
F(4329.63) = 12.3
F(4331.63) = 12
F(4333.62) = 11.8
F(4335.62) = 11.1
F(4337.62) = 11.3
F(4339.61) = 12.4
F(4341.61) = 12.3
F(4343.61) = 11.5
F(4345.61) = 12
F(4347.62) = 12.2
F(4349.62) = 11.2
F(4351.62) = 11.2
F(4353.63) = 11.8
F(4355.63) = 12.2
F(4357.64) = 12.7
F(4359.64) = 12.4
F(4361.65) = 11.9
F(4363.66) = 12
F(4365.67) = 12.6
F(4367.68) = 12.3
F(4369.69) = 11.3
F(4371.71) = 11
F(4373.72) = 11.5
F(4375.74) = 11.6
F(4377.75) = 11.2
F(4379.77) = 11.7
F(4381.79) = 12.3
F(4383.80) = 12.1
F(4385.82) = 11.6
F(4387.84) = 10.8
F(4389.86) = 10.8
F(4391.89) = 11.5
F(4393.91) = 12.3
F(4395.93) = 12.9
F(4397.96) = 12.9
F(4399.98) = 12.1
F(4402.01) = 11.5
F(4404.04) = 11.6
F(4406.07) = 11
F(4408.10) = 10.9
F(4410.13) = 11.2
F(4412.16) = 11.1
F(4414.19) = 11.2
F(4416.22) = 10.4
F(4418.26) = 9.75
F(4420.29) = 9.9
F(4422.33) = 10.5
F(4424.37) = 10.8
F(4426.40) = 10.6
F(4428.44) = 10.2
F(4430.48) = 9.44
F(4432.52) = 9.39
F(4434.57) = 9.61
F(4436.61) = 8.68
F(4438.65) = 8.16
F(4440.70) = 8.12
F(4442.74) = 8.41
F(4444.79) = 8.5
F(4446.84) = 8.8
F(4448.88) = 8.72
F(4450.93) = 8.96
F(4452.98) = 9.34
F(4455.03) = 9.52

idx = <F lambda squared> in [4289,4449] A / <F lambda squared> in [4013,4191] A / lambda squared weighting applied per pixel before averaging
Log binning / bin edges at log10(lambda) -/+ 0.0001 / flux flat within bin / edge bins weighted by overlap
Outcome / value 1.0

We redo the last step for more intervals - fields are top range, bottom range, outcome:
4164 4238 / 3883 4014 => 1.11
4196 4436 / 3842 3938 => 1.13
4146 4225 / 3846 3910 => 1.15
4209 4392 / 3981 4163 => 1.07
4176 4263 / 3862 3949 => 1.16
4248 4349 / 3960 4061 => 1.09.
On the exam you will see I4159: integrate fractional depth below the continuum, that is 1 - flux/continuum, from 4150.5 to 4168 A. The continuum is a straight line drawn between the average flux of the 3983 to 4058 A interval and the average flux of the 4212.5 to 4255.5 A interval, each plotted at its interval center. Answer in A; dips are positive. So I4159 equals 0.6 A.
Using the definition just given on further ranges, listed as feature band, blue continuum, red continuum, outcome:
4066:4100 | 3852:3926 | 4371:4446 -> -1.02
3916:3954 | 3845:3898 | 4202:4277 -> -1.43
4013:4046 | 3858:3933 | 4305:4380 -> -0.60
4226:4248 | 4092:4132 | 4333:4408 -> -1.04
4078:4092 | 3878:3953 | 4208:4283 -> 0.44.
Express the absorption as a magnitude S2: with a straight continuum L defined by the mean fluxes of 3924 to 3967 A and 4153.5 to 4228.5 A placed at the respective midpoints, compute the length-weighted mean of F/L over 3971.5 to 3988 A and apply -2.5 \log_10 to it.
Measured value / 0.02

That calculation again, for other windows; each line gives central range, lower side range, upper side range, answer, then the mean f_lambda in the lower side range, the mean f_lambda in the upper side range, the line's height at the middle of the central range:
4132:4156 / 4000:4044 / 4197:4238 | 0.040 mag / 12.9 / 12.9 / 12.9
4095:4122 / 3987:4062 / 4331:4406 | -0.029 mag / 12.8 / 11.8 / 12.6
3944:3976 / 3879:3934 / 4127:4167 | -0.040 mag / 13.1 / 12.6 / 13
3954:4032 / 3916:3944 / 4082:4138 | 0.010 mag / 13.3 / 12.9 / 13.1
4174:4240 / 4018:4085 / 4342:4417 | -0.063 mag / 12.8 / 11.7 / 12.3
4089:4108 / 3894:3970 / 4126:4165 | 0.024 mag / 13.3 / 12.6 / 12.8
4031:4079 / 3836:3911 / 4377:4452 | -0.054 mag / 12.9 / 10.5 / 12.1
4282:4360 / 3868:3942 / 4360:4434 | -0.050 mag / 13.1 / 11.3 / 11.6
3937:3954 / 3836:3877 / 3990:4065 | -0.044 mag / 12.8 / 12.8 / 12.8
